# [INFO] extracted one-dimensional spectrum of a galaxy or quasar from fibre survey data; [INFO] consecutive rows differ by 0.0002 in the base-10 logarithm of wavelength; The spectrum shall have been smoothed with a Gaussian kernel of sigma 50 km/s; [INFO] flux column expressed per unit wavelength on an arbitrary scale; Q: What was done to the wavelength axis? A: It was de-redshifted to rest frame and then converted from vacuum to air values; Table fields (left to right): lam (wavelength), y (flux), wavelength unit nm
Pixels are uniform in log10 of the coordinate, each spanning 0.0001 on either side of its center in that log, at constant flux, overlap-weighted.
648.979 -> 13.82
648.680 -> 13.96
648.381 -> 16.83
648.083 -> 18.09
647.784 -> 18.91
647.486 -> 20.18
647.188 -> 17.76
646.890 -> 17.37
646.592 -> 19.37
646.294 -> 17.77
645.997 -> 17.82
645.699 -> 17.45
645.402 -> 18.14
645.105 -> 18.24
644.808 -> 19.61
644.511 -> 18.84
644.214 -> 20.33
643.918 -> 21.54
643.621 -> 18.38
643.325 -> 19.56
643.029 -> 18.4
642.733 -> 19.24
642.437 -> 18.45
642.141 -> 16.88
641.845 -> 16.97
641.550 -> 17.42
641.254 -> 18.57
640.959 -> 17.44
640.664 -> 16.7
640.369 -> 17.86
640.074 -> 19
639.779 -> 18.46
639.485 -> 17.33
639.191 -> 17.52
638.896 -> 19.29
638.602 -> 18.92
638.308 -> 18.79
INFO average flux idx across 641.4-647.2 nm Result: 18.5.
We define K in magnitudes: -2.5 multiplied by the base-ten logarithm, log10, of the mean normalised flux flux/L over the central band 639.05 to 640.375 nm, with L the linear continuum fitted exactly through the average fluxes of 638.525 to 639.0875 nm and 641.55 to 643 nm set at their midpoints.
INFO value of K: 0.04 mag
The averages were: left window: 19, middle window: 18.1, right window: 17.9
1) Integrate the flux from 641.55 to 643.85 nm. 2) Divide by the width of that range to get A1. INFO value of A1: 18.3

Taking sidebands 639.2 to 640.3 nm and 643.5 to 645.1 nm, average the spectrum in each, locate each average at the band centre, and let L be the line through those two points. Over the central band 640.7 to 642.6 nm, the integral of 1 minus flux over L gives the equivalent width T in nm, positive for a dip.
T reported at 0.12 nm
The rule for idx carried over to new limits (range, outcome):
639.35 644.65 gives 18.4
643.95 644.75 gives 19.9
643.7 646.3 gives 18.9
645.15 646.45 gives 17.8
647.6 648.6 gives 17.7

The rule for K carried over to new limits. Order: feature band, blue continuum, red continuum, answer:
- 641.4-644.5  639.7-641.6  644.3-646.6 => -0.033 mag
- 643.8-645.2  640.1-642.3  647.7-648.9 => -0.155 mag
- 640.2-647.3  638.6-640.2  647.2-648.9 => -0.027 mag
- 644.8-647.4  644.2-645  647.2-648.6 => 0.041 mag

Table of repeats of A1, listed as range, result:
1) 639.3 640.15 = 18.2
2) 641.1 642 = 17.6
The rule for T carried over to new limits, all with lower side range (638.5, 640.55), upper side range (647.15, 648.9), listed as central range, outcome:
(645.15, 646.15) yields -0.01 nm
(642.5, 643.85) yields -0.08 nm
